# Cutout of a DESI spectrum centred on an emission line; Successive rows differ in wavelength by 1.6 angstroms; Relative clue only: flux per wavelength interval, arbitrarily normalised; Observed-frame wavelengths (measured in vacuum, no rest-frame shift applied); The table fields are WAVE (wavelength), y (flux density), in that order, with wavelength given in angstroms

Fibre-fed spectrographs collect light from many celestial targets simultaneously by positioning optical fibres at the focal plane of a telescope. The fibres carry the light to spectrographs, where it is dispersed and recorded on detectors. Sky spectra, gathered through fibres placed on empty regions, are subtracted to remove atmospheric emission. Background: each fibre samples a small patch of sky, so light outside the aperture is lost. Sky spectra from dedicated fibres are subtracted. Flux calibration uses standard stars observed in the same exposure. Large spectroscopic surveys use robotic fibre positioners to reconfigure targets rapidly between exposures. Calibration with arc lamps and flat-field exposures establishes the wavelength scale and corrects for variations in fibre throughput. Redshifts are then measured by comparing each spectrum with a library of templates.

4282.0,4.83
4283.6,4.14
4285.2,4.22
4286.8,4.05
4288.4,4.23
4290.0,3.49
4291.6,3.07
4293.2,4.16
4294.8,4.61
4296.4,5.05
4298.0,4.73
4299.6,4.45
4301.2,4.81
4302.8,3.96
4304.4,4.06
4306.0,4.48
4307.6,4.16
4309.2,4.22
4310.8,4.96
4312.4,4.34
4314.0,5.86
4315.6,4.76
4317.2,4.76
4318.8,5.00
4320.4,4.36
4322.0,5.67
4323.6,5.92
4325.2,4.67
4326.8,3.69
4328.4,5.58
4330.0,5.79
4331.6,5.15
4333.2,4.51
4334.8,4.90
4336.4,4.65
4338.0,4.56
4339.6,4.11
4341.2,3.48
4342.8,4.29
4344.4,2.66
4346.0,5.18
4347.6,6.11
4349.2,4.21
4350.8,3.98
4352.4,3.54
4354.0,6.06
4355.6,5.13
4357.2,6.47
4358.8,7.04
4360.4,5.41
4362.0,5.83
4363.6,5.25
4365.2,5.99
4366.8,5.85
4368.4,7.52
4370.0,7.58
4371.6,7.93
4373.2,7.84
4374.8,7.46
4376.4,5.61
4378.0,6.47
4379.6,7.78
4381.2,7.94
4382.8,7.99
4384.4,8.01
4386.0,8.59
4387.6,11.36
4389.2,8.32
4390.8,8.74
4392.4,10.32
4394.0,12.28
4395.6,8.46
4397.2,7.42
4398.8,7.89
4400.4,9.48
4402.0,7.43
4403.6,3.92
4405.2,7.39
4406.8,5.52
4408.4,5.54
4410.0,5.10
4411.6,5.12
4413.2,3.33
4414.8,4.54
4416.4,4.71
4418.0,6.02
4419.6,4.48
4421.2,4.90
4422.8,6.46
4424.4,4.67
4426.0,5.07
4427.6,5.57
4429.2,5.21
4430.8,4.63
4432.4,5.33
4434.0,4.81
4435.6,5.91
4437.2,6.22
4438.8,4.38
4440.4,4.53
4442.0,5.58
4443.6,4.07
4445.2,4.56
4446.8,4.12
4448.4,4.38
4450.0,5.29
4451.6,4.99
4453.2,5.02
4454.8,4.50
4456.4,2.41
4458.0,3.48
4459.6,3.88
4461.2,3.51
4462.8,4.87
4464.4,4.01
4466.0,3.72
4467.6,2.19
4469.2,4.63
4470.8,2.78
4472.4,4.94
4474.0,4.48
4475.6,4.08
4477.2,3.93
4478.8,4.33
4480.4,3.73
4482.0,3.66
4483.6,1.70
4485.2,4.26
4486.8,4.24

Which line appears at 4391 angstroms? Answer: C IV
